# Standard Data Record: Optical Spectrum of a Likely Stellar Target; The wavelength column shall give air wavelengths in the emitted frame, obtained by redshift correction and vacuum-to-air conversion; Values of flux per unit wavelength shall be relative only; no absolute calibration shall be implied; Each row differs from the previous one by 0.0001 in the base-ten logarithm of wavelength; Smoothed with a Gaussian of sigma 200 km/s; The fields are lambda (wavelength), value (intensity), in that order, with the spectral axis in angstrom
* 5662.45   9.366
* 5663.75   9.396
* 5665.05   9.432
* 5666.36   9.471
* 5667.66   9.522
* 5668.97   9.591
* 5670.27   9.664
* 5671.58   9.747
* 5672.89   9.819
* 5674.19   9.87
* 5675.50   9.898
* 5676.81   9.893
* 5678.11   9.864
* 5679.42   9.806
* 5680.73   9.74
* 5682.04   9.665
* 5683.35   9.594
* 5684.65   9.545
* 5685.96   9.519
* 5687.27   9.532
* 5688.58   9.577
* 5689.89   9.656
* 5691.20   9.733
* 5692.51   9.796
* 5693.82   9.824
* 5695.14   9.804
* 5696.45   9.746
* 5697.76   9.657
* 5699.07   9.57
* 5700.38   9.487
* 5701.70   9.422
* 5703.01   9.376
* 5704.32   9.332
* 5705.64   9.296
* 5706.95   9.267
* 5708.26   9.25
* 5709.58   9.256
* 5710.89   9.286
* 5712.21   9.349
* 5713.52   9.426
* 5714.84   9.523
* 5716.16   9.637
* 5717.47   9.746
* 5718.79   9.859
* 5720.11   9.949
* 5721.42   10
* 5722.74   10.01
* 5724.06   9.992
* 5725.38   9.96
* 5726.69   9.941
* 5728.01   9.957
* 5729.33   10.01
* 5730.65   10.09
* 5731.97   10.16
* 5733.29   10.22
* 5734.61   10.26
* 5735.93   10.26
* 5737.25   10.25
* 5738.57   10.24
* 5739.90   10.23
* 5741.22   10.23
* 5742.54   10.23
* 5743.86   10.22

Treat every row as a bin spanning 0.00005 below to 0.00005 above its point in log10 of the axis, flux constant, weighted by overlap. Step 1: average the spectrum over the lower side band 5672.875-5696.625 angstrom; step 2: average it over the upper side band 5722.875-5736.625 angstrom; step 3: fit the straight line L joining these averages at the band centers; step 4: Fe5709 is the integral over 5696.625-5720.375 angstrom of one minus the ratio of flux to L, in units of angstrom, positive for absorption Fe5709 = 1.0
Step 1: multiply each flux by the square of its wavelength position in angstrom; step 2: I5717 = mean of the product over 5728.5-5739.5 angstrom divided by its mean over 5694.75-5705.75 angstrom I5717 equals 1.08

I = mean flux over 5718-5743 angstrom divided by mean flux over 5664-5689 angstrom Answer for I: 1.04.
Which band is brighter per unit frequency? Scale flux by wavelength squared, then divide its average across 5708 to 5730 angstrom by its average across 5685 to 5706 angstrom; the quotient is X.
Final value 1.0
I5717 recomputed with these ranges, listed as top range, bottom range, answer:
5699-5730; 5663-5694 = 1.01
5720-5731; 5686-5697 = 1.04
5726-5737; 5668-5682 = 1.06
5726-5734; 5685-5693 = 1.06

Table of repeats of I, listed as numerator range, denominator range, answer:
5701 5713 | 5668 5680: 0.95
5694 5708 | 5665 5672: 0.99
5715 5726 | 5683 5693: 1.03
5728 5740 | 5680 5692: 1.06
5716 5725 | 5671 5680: 1.01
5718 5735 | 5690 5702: 1.04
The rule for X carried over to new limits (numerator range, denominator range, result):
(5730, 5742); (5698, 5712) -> 1.10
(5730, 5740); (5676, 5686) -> 1.07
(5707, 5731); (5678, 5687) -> 1.02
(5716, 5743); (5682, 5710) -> 1.07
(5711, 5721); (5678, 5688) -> 1.01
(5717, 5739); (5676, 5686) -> 1.05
